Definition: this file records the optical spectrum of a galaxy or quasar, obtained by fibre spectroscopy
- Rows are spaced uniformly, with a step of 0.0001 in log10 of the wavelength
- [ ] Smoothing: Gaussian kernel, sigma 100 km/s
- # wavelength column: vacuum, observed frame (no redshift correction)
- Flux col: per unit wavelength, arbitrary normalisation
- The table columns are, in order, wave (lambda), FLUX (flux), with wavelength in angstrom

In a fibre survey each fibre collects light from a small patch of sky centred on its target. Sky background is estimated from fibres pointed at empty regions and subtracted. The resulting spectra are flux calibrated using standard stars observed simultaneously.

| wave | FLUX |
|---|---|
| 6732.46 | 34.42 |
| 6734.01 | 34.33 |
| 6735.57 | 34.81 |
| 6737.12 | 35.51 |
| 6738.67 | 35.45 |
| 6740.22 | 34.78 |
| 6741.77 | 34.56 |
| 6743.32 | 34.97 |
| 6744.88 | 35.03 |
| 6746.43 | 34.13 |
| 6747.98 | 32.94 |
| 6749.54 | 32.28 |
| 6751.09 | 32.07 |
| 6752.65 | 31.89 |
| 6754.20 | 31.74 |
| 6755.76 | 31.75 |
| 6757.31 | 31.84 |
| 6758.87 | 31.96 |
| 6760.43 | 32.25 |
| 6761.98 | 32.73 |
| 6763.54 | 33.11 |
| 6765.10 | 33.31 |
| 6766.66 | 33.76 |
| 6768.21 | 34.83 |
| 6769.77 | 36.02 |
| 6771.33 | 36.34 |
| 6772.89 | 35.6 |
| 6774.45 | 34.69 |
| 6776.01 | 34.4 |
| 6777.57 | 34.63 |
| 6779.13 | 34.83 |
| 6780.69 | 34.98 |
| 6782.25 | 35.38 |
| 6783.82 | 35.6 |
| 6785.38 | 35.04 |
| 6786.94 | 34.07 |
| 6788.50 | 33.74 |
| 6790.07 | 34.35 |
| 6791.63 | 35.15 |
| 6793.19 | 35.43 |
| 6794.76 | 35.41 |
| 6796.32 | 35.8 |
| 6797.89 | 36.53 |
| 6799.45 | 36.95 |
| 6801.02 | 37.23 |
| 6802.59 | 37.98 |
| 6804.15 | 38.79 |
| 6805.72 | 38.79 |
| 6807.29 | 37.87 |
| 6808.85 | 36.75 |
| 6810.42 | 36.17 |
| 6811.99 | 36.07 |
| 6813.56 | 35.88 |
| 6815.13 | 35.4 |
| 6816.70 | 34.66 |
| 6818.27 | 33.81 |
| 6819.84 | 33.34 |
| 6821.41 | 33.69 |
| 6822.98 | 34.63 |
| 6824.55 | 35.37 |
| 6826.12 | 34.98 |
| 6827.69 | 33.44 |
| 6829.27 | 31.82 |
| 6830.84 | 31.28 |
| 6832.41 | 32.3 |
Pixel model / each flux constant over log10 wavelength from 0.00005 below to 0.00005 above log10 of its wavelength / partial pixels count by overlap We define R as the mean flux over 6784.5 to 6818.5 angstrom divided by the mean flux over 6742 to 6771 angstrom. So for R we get 1.08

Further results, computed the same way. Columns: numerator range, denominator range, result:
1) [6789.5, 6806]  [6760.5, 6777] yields 1.06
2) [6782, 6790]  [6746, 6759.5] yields 1.07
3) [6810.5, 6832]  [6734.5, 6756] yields 1.01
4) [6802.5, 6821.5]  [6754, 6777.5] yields 1.07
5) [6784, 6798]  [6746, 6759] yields 1.09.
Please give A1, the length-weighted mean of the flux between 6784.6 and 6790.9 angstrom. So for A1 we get 34.3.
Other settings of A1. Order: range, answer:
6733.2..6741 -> 35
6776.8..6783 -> 35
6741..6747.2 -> 34.7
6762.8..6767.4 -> 33.4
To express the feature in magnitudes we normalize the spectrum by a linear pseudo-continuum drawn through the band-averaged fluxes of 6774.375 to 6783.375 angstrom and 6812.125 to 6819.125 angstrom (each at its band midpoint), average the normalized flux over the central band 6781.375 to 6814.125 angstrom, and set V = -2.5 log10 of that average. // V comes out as -0.04 mag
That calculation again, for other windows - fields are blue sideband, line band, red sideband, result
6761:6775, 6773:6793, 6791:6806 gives 0.024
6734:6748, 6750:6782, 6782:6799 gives 0.041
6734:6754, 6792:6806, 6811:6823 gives -0.071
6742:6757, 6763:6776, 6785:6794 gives -0.029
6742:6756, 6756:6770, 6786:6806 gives 0.027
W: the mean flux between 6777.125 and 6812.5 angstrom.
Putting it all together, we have 36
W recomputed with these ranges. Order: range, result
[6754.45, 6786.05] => 34.1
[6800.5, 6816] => 37.1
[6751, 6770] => 32.8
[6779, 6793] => 34.8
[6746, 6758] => 32.3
